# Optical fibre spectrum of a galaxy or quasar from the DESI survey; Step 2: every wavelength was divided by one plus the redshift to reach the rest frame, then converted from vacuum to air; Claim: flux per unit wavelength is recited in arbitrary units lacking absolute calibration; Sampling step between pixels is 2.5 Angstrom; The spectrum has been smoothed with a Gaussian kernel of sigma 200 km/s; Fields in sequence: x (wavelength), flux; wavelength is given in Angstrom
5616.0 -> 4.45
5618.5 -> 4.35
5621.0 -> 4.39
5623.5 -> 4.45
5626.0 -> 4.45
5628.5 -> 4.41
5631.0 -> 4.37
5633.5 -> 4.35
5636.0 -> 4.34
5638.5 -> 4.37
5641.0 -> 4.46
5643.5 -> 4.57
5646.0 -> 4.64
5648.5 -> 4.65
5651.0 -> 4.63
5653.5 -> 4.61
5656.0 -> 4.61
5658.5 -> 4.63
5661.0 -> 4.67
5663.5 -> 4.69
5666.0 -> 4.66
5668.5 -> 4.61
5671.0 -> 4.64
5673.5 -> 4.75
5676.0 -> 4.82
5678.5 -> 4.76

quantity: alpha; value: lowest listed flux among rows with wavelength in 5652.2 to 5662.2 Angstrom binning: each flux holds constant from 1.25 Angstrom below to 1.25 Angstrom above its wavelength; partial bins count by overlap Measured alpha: 4.61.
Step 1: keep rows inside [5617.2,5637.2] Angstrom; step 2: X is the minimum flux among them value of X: 4.34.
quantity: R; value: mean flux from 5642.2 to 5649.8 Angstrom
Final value 4.62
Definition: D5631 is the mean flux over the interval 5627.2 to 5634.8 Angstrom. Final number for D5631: 4.38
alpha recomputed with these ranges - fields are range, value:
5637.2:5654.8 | 4.37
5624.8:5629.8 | 4.41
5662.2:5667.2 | 4.66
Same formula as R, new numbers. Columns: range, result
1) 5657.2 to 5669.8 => 4.65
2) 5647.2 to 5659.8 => 4.63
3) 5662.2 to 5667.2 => 4.68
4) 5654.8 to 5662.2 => 4.64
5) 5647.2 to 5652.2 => 4.64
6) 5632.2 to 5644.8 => 4.42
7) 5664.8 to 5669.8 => 4.63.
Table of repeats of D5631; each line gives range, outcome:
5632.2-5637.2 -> 4.35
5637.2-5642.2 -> 4.41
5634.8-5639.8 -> 4.36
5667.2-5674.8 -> 4.67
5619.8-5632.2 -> 4.41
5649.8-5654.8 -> 4.62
